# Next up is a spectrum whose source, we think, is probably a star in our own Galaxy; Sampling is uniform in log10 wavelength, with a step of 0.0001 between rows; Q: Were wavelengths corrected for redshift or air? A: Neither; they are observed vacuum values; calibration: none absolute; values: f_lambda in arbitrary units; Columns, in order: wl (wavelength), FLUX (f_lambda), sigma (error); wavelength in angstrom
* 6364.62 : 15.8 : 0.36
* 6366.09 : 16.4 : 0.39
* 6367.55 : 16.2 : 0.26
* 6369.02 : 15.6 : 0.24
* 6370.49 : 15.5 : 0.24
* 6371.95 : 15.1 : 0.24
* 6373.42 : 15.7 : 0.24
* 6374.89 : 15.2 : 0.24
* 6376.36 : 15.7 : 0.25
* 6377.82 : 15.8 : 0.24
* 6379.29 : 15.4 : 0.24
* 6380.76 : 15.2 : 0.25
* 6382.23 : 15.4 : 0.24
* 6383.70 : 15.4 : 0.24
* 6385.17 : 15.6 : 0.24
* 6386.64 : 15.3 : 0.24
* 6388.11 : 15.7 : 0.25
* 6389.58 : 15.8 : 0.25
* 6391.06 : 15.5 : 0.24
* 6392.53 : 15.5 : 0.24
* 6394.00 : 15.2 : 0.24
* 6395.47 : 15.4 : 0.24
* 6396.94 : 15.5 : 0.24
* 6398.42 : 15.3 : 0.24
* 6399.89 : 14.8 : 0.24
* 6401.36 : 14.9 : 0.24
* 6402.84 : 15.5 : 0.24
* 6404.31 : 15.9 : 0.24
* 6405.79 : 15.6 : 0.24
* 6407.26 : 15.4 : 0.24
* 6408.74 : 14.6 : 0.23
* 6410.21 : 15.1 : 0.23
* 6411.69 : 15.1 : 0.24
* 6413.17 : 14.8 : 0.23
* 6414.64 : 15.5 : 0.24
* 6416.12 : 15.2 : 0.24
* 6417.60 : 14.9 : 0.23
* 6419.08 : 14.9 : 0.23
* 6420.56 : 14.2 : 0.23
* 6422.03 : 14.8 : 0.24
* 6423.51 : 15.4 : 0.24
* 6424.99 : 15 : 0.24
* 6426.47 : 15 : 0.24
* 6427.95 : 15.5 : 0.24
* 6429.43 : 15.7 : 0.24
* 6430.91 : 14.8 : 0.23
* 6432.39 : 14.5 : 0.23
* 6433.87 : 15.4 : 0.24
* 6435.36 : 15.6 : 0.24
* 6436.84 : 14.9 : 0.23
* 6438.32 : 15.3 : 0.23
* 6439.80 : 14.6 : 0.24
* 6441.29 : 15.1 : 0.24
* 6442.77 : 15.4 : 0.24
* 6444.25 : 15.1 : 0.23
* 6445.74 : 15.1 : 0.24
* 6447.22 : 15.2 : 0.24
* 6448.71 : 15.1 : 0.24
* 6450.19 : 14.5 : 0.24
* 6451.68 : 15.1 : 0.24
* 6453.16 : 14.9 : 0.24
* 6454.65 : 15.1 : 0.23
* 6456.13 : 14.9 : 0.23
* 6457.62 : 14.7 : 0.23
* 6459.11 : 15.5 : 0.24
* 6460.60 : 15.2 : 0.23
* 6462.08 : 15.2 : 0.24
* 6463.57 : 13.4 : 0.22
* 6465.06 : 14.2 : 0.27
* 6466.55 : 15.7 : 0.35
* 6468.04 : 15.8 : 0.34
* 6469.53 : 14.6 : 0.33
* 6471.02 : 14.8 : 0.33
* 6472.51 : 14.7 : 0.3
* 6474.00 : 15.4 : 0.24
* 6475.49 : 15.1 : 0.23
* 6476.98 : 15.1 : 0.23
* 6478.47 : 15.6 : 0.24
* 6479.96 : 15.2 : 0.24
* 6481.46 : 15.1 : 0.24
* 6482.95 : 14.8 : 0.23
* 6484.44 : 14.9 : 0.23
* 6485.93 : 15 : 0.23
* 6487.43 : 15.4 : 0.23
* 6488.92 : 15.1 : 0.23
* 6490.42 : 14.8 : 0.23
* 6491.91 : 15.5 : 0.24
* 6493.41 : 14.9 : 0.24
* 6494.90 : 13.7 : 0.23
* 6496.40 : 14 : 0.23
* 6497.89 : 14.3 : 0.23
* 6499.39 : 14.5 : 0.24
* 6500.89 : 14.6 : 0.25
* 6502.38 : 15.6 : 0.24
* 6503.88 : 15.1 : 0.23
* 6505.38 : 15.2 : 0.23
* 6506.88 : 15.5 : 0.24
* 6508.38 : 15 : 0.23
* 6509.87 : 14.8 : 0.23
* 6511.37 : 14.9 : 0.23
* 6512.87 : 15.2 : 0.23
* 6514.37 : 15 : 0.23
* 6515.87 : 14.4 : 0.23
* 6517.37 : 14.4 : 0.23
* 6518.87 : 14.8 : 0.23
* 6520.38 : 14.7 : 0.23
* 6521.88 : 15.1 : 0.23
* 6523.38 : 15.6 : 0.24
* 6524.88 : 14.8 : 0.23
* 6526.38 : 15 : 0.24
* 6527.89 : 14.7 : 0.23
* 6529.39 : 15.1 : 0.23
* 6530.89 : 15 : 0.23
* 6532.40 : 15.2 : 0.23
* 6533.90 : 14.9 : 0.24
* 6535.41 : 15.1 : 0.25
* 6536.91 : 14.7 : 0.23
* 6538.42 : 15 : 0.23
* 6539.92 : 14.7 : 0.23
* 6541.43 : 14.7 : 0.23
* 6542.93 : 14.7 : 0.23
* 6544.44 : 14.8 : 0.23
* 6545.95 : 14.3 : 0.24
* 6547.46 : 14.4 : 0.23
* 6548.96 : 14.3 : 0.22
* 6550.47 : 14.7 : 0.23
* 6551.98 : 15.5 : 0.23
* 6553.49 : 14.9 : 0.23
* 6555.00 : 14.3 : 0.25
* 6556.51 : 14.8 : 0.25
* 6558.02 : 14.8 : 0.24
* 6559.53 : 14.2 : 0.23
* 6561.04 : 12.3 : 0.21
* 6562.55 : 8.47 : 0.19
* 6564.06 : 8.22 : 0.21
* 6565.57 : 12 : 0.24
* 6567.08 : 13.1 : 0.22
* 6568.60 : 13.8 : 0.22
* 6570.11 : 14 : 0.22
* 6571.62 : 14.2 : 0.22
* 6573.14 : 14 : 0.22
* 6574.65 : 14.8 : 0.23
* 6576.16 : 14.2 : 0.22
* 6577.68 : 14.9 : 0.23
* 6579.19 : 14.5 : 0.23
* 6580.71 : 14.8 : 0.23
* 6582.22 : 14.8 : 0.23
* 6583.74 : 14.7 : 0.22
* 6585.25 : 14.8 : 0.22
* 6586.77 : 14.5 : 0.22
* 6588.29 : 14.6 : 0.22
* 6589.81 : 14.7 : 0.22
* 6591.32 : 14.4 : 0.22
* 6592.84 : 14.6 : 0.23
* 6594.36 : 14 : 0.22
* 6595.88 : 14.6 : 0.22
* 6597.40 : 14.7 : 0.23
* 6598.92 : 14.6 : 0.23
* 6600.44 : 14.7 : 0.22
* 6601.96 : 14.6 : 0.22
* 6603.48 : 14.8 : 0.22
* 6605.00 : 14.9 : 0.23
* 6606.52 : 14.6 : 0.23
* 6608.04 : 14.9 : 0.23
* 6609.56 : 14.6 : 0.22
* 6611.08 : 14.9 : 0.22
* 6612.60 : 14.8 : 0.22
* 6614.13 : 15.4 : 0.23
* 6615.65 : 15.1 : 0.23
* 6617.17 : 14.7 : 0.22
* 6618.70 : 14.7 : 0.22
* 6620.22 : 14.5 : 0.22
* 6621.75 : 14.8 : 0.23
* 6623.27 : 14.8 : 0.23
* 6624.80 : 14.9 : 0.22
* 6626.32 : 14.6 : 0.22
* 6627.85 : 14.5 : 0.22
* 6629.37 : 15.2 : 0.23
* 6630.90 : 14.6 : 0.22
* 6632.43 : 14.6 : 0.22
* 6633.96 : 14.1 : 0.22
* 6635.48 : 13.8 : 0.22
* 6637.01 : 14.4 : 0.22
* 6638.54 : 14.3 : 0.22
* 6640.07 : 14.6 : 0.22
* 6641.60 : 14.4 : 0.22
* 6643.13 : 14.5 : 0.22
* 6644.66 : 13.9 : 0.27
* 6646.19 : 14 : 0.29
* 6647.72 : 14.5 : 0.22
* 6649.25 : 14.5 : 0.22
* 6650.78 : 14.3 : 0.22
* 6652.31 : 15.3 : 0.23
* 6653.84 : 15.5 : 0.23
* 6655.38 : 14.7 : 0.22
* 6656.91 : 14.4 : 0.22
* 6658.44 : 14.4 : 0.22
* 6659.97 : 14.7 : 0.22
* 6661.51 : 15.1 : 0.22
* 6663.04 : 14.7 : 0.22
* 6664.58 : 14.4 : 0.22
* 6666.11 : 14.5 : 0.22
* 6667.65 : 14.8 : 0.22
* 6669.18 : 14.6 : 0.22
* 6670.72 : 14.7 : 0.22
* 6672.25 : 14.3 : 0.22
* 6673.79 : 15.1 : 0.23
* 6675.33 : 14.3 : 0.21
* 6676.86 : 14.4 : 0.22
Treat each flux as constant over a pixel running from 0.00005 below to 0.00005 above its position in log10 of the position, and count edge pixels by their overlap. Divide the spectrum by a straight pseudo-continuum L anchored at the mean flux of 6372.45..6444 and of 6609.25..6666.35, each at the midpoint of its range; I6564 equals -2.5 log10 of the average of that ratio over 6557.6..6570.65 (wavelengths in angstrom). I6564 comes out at 0.21 mag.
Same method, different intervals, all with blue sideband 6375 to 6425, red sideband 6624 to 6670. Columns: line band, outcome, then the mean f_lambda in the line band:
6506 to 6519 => 0.00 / 14.9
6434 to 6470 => 0.01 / 15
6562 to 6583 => 0.11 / 13.3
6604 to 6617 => -0.02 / 14.9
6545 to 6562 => 0.04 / 14.3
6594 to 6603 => 0.01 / 14.6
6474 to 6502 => 0.01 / 14.9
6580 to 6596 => 0.01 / 14.6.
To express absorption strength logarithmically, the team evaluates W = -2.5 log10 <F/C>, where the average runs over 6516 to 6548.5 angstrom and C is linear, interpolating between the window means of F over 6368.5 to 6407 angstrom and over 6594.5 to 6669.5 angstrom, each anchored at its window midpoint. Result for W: 0.01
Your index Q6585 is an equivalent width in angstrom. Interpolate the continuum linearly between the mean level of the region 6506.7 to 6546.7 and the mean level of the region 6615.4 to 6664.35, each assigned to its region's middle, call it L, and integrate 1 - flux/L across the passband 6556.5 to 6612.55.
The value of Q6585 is 2.6 angstrom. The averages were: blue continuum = 14.9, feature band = 14.1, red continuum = 14.6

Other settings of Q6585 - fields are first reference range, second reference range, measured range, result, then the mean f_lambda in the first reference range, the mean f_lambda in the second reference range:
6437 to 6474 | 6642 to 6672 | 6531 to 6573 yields 2.4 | 15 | 14.6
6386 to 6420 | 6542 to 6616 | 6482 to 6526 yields -0.6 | 15.3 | 14.2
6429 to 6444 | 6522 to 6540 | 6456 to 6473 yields 0.2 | 15.1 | 15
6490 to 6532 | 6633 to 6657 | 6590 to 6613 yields -0.1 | 14.9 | 14.5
